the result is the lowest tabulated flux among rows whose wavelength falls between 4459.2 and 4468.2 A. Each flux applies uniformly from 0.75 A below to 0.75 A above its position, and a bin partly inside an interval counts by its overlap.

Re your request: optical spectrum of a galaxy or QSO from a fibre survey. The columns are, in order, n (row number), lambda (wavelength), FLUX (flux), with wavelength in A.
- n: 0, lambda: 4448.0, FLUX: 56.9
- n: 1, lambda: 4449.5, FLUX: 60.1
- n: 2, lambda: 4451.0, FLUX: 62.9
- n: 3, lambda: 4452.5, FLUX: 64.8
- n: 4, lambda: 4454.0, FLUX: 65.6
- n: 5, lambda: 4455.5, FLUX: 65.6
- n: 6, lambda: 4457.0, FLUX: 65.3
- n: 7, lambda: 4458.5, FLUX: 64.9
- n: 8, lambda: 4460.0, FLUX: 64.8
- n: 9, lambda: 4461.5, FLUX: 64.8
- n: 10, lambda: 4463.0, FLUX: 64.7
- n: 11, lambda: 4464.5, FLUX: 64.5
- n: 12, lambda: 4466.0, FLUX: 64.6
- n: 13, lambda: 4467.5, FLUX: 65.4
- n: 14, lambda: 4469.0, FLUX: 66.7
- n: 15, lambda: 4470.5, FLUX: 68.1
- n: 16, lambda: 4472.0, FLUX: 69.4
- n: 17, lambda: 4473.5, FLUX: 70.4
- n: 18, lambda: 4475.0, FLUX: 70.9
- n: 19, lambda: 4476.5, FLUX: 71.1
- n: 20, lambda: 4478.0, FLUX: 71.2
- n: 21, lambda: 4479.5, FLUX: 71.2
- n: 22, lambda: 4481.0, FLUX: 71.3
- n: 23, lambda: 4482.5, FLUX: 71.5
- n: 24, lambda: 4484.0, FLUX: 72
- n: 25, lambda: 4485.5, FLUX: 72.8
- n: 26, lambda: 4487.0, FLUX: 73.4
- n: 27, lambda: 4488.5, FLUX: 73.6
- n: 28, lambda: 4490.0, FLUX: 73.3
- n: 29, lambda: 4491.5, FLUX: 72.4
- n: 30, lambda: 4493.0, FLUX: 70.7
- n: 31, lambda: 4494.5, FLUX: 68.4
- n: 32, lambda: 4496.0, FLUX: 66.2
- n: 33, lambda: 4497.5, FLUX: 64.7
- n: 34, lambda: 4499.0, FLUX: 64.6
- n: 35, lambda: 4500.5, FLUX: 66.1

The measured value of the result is 64.5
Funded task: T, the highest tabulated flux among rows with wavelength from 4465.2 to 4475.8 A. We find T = 70.9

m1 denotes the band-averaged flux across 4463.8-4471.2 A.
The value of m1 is 65.9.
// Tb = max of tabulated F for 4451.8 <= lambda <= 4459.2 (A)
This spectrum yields 65.6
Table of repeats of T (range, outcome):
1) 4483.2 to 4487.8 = 73.4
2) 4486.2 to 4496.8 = 73.6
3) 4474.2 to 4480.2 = 71.2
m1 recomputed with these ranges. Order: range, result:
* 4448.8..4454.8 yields 63.4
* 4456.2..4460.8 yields 65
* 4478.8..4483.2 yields 71.3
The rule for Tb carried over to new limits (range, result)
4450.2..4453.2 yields 64.8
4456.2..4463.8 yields 65.3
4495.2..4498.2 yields 66.2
